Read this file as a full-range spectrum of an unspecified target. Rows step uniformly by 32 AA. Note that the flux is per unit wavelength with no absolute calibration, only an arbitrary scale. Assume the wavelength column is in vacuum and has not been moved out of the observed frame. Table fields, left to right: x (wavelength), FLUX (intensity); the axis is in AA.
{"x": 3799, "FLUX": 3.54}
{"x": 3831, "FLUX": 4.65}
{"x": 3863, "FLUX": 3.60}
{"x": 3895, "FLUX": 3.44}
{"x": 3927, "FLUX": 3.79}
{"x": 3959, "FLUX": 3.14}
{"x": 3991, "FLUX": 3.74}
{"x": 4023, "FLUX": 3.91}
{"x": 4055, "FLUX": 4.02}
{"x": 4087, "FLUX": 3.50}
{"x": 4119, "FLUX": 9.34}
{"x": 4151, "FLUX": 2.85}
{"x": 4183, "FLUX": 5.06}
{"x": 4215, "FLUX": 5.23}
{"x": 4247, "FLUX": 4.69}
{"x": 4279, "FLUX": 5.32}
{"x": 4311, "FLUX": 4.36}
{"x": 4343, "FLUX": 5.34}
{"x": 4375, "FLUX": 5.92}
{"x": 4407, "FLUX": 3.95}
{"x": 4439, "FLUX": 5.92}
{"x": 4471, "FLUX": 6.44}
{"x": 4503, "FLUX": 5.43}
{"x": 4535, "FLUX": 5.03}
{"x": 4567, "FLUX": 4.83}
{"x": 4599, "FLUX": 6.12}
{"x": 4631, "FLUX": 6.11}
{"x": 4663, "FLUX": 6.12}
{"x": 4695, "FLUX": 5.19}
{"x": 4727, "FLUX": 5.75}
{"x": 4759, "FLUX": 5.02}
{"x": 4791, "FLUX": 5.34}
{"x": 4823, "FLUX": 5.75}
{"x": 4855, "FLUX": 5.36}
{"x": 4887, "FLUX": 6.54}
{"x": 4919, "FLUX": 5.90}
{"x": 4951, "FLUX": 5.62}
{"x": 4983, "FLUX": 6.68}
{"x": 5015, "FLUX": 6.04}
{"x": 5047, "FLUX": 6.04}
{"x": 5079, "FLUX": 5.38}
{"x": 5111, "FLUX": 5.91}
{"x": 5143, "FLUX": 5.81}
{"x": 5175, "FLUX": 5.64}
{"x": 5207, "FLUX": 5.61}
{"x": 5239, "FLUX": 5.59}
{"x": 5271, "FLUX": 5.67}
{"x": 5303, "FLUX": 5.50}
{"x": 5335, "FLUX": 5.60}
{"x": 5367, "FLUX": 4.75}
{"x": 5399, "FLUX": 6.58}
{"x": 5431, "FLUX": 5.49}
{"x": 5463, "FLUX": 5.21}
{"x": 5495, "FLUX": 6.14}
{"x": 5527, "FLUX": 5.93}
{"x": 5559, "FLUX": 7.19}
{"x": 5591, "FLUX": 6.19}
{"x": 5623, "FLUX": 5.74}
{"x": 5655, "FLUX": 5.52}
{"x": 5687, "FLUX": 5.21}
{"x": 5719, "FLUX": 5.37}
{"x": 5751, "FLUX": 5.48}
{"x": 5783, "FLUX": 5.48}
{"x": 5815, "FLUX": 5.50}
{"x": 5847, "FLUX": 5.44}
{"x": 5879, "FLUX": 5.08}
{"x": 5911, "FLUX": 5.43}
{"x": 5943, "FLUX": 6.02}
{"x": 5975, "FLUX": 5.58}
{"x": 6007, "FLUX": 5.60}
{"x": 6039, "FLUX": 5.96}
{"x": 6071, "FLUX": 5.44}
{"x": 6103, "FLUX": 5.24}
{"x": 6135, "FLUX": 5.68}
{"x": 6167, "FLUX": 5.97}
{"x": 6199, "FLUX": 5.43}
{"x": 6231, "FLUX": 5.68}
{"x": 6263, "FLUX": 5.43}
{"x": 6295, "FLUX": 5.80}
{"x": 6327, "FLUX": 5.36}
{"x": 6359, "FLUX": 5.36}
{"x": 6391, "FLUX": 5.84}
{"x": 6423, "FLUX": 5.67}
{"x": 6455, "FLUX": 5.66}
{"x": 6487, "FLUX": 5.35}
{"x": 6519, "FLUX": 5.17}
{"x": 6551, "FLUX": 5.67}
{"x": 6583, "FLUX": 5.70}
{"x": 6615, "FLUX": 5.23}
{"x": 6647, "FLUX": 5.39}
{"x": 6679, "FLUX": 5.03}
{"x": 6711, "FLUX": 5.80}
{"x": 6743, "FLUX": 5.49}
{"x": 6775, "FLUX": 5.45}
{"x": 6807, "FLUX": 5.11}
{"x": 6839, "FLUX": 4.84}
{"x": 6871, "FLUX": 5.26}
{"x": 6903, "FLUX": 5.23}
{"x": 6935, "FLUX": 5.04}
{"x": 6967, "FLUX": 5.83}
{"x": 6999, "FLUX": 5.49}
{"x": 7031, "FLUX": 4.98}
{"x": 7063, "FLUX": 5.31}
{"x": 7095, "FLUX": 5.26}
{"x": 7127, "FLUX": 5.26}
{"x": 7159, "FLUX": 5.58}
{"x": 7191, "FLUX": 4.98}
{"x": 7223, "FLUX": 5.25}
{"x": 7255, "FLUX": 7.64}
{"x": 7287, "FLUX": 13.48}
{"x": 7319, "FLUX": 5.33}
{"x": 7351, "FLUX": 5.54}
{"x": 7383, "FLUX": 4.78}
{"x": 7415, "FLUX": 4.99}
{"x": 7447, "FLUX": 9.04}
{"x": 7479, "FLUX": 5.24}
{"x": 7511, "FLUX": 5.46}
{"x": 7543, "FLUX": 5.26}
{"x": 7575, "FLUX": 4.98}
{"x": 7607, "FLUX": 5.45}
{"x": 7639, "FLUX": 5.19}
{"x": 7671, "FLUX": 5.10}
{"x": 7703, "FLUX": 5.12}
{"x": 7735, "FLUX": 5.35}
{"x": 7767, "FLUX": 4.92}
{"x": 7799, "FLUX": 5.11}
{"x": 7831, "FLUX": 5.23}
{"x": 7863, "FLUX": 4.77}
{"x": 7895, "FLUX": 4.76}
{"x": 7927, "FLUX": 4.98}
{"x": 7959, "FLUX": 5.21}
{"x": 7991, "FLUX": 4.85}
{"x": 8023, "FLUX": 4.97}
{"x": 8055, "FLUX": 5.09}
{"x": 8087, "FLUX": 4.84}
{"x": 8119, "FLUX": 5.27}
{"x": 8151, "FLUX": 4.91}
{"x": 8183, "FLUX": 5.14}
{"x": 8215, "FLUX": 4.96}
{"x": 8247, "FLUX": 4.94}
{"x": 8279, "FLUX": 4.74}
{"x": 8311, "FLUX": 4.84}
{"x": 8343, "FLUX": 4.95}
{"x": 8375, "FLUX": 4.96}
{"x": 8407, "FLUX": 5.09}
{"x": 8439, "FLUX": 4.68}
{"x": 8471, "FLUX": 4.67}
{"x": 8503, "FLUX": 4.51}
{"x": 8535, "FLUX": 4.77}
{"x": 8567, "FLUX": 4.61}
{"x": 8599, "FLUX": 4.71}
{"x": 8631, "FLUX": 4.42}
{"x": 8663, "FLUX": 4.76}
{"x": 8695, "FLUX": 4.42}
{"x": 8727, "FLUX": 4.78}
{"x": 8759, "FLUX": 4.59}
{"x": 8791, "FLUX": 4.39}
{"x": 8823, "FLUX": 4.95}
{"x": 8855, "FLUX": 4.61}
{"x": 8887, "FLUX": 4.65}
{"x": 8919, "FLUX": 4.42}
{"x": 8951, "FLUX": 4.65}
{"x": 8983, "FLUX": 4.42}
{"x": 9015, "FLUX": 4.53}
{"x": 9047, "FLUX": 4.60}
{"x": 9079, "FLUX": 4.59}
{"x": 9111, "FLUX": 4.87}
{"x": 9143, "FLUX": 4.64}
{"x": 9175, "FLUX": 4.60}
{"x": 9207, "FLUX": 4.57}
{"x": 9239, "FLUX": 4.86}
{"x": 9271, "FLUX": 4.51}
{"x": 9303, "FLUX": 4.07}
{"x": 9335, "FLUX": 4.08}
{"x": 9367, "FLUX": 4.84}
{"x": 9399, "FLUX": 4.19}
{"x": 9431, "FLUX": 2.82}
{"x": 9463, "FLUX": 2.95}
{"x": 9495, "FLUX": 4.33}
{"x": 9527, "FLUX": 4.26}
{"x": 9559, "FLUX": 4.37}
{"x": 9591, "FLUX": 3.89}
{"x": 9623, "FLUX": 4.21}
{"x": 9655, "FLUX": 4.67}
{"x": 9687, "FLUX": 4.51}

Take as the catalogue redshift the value 0.108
